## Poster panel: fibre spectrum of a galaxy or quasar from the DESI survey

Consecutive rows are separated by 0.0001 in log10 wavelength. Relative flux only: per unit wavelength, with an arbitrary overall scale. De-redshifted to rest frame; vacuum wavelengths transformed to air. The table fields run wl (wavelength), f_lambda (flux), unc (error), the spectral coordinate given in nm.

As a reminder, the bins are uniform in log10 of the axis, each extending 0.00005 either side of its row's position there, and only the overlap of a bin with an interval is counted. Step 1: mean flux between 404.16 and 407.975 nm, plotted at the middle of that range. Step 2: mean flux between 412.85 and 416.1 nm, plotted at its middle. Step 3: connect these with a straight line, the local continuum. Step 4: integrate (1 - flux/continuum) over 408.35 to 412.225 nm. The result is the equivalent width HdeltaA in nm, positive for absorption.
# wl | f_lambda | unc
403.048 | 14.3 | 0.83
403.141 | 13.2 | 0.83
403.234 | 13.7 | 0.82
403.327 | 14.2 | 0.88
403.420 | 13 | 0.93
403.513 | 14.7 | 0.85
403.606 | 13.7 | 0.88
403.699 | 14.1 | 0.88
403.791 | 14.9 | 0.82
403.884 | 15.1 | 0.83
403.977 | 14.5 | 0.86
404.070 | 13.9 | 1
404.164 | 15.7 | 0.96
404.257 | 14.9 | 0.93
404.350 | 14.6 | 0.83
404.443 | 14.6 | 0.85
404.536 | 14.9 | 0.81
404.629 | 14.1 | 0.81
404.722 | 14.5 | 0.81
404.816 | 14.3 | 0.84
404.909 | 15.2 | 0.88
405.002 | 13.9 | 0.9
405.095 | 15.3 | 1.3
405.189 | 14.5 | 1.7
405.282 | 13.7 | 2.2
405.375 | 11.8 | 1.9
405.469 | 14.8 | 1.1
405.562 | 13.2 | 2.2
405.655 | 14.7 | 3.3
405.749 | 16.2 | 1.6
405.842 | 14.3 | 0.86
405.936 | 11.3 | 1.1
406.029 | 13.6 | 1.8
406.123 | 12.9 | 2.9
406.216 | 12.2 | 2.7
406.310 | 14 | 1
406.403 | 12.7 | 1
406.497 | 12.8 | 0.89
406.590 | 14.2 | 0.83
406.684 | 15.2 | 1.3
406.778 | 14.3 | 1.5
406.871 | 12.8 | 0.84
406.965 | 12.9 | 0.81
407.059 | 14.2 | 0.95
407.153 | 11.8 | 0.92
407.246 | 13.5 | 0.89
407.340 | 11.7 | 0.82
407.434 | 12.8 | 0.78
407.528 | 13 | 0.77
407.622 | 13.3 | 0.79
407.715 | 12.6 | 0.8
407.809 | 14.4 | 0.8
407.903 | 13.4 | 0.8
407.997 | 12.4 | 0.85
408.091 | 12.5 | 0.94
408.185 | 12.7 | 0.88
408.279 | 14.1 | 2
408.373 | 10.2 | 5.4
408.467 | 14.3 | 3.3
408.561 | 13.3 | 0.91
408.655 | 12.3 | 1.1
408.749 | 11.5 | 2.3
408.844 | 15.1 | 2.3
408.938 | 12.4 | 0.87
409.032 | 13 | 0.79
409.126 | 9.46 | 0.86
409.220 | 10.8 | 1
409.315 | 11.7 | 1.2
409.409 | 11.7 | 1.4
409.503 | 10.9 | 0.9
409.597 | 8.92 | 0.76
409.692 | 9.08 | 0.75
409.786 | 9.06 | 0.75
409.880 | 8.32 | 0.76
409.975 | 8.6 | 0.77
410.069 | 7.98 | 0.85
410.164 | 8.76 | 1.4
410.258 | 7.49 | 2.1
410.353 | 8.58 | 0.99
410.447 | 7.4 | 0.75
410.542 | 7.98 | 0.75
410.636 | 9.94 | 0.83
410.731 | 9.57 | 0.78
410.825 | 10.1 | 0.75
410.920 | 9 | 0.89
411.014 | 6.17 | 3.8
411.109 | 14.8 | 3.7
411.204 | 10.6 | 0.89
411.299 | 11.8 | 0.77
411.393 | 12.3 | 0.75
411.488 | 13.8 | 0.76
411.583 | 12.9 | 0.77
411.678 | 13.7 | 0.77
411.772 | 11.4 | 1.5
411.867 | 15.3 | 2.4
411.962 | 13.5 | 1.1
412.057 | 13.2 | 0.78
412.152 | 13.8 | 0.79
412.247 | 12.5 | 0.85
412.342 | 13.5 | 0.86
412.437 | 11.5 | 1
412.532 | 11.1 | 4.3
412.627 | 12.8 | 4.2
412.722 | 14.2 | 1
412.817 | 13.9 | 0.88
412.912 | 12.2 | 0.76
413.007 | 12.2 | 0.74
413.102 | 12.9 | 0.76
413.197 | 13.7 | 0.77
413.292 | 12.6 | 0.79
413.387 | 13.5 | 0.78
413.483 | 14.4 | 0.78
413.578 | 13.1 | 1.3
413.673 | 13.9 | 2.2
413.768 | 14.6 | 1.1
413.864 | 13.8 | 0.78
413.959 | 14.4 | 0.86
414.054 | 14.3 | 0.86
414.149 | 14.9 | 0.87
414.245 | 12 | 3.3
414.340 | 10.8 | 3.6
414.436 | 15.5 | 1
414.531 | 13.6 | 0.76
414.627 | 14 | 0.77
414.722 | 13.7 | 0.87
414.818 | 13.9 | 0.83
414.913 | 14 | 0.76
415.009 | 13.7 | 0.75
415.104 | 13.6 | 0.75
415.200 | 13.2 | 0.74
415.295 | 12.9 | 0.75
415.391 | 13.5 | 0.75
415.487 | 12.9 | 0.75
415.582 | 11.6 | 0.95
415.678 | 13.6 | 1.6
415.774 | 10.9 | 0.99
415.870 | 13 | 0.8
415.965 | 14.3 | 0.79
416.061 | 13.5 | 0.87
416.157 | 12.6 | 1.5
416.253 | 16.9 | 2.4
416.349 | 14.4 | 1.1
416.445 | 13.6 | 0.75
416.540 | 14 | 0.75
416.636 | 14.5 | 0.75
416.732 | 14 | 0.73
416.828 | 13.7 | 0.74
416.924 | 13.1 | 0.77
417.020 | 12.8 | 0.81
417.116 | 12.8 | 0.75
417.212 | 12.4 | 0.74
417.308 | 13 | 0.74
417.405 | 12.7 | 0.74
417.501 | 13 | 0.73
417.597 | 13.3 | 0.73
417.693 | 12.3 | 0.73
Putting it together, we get 0.73 nm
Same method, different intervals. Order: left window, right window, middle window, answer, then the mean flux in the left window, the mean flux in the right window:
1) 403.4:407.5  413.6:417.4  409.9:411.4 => 0.48 nm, 13.9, 13.5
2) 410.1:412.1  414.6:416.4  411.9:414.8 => -0.28 nm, 10.8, 13.5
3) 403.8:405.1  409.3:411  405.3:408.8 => -0.33 nm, 14.7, 9.07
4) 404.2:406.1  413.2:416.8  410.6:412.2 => 0.22 nm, 14.2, 13.6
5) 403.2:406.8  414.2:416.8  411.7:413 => 0.07 nm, 14.1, 13.5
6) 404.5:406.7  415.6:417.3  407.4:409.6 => 0.22 nm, 13.9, 13.5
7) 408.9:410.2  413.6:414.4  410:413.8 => 0.06 nm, 10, 13.6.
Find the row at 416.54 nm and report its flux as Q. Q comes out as 14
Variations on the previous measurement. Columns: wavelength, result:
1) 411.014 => 6.17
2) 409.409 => 11.7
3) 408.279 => 14.1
